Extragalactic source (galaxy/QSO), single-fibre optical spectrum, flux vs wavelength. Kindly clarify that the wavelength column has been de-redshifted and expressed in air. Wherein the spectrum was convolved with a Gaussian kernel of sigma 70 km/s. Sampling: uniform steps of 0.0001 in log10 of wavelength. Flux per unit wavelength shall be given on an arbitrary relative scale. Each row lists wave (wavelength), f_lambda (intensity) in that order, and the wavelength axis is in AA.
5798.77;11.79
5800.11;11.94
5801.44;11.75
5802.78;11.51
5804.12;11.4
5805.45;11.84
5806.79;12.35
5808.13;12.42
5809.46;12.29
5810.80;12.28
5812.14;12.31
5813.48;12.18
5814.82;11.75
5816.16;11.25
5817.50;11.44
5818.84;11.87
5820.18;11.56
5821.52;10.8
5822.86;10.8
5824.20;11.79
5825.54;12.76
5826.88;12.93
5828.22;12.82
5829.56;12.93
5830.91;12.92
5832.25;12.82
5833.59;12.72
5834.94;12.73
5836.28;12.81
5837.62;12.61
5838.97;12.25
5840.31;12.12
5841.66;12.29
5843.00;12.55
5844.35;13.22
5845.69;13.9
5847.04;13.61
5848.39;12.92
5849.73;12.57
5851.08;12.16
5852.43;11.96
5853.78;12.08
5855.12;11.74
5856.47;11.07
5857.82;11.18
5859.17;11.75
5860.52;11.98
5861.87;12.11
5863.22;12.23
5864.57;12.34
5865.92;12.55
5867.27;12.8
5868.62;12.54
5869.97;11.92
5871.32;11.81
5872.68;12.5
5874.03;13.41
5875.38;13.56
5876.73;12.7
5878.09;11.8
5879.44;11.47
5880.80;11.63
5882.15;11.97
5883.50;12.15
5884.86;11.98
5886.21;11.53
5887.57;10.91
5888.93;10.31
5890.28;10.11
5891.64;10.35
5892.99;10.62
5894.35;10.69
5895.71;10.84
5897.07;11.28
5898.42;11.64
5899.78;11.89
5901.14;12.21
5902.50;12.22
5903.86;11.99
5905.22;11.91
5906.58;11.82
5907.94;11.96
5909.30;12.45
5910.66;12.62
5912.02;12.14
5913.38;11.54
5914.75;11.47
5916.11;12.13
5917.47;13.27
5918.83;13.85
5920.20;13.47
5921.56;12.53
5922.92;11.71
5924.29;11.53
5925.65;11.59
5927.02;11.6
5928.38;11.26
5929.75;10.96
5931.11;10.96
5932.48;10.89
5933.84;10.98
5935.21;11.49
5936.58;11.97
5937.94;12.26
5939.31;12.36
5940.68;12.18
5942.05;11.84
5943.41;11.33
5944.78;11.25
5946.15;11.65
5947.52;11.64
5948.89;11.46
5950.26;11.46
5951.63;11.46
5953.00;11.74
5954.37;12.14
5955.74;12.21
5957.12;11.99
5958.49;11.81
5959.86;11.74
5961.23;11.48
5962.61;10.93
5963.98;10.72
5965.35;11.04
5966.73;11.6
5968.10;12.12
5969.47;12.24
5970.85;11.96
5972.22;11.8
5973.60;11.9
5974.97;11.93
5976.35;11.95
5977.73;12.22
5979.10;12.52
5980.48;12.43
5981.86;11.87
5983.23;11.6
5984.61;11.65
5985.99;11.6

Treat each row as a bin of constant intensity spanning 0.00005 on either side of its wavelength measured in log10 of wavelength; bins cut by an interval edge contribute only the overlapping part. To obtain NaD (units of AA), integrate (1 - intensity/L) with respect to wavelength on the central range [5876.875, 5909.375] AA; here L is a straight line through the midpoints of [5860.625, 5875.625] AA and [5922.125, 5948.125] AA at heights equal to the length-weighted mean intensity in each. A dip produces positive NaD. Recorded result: 1.7 AA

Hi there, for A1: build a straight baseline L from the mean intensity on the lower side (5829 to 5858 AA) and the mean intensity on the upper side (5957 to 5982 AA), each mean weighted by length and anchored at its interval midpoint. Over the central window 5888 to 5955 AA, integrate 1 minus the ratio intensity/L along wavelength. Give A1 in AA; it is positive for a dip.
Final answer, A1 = 2.1 AA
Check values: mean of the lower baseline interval 12.5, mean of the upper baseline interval 11.8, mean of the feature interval 11.7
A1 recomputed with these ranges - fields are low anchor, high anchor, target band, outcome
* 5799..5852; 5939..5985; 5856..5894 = 0.85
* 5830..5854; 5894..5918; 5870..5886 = 0.01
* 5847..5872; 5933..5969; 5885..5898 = 1.26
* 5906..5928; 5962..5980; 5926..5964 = 1.30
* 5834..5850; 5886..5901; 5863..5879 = -1.02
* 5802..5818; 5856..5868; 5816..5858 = -1.20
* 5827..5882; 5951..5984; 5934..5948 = 0.22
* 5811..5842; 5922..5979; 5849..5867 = 0.08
